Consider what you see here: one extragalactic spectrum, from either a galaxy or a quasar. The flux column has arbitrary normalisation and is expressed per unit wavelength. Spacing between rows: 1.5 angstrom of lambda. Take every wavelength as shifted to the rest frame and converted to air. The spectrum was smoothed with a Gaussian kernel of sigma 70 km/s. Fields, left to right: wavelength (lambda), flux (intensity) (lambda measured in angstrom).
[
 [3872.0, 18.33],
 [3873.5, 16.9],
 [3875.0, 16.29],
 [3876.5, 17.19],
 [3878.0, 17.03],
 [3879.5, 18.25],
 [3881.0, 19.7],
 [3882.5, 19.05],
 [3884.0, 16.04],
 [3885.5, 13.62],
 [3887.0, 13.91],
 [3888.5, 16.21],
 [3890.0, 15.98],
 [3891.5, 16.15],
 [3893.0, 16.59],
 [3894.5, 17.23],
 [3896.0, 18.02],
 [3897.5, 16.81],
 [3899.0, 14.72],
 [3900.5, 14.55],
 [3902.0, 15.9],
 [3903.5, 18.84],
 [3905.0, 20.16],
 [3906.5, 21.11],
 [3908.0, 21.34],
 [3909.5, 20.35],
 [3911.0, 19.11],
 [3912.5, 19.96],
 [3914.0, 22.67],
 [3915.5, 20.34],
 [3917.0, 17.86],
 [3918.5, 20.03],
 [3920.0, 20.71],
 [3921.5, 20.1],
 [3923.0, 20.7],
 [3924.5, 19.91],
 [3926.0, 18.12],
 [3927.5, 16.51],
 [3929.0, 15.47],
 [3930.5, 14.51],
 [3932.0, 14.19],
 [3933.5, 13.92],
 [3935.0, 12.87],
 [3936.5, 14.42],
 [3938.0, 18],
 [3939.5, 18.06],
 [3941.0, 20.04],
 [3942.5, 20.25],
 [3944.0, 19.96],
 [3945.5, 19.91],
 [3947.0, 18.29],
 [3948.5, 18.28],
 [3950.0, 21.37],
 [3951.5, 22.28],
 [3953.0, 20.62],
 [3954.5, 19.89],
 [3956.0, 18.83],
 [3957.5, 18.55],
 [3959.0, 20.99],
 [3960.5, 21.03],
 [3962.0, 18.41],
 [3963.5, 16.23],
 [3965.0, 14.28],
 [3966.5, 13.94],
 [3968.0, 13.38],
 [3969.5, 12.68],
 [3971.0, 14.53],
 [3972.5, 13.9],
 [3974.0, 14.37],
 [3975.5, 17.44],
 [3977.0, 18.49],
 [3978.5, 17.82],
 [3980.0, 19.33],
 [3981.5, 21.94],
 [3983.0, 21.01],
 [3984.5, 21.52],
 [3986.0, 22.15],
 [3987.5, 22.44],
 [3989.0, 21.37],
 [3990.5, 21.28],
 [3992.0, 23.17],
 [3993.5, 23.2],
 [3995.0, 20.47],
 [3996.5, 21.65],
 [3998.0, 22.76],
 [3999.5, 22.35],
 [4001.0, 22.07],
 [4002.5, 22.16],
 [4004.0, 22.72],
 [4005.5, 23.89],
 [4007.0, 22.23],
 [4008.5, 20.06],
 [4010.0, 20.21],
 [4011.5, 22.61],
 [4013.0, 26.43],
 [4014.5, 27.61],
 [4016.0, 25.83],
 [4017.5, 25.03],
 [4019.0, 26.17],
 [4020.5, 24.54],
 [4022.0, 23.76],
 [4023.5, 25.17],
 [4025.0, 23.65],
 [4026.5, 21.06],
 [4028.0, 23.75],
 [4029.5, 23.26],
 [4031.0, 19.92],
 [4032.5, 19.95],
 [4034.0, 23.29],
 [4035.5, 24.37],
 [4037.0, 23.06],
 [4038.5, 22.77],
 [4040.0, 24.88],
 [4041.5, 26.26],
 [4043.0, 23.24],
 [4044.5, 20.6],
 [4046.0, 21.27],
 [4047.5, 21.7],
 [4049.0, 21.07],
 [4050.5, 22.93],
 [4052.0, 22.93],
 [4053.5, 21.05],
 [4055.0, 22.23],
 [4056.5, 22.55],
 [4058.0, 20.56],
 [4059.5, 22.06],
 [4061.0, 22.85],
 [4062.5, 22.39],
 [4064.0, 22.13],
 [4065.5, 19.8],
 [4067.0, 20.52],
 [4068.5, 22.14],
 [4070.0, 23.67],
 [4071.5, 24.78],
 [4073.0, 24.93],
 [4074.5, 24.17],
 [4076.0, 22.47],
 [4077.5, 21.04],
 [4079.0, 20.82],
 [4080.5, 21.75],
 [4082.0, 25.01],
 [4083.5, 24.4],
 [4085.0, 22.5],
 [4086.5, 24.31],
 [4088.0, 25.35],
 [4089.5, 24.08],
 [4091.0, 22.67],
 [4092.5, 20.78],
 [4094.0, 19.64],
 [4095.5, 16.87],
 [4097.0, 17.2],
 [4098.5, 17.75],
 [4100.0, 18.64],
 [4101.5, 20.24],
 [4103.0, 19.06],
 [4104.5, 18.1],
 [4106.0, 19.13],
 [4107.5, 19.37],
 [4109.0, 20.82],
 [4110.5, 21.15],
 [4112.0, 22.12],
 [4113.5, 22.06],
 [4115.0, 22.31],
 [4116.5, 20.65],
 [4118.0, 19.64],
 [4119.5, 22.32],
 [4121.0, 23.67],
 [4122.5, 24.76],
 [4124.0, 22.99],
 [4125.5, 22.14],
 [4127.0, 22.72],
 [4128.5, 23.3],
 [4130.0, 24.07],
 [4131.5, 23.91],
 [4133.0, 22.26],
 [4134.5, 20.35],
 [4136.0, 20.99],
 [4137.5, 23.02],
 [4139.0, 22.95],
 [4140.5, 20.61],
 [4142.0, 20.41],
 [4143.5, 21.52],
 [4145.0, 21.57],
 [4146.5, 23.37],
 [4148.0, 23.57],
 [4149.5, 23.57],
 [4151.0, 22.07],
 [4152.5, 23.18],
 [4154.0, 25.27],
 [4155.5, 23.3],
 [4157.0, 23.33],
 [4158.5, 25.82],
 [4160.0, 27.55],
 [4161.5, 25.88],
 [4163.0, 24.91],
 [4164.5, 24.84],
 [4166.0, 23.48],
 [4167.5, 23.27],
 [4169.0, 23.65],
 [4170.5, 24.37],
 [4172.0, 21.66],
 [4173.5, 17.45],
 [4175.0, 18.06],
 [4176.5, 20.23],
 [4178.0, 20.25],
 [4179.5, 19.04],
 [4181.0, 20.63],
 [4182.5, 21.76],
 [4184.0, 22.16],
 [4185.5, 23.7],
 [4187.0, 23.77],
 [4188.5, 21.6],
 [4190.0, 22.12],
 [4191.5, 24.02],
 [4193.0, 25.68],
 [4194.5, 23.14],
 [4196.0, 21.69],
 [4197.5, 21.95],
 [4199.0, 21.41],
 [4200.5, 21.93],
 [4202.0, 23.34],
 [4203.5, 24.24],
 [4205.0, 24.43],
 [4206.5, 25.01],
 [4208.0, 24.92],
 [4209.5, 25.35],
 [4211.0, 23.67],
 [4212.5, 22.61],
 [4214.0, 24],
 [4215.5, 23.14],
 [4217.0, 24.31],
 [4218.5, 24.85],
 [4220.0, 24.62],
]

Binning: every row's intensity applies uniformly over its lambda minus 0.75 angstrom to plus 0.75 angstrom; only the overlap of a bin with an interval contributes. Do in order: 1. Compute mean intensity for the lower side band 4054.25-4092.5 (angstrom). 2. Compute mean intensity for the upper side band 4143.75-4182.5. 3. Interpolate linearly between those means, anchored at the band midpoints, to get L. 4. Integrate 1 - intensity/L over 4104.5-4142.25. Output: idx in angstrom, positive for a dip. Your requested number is 1.5 angstrom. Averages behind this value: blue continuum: 22.7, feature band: 21.9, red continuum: 22.8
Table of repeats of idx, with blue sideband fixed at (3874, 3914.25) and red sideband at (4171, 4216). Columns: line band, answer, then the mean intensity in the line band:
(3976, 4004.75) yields -3.4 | 21.4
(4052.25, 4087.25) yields -3.6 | 22.5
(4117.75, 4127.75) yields -0.7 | 22.8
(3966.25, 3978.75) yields 2.5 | 15.1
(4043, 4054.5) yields -1.0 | 21.8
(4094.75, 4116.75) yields 1.4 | 19.7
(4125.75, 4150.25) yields -1.0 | 22.4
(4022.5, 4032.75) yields -1.5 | 22.5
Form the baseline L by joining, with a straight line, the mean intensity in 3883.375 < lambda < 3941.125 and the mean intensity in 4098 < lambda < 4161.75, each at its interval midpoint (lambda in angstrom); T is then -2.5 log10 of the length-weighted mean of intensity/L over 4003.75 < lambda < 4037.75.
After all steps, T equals -0.18 mag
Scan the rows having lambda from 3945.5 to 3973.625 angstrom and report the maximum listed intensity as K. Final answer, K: 22.28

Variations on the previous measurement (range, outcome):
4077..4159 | 25.82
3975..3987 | 22.15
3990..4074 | 27.61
